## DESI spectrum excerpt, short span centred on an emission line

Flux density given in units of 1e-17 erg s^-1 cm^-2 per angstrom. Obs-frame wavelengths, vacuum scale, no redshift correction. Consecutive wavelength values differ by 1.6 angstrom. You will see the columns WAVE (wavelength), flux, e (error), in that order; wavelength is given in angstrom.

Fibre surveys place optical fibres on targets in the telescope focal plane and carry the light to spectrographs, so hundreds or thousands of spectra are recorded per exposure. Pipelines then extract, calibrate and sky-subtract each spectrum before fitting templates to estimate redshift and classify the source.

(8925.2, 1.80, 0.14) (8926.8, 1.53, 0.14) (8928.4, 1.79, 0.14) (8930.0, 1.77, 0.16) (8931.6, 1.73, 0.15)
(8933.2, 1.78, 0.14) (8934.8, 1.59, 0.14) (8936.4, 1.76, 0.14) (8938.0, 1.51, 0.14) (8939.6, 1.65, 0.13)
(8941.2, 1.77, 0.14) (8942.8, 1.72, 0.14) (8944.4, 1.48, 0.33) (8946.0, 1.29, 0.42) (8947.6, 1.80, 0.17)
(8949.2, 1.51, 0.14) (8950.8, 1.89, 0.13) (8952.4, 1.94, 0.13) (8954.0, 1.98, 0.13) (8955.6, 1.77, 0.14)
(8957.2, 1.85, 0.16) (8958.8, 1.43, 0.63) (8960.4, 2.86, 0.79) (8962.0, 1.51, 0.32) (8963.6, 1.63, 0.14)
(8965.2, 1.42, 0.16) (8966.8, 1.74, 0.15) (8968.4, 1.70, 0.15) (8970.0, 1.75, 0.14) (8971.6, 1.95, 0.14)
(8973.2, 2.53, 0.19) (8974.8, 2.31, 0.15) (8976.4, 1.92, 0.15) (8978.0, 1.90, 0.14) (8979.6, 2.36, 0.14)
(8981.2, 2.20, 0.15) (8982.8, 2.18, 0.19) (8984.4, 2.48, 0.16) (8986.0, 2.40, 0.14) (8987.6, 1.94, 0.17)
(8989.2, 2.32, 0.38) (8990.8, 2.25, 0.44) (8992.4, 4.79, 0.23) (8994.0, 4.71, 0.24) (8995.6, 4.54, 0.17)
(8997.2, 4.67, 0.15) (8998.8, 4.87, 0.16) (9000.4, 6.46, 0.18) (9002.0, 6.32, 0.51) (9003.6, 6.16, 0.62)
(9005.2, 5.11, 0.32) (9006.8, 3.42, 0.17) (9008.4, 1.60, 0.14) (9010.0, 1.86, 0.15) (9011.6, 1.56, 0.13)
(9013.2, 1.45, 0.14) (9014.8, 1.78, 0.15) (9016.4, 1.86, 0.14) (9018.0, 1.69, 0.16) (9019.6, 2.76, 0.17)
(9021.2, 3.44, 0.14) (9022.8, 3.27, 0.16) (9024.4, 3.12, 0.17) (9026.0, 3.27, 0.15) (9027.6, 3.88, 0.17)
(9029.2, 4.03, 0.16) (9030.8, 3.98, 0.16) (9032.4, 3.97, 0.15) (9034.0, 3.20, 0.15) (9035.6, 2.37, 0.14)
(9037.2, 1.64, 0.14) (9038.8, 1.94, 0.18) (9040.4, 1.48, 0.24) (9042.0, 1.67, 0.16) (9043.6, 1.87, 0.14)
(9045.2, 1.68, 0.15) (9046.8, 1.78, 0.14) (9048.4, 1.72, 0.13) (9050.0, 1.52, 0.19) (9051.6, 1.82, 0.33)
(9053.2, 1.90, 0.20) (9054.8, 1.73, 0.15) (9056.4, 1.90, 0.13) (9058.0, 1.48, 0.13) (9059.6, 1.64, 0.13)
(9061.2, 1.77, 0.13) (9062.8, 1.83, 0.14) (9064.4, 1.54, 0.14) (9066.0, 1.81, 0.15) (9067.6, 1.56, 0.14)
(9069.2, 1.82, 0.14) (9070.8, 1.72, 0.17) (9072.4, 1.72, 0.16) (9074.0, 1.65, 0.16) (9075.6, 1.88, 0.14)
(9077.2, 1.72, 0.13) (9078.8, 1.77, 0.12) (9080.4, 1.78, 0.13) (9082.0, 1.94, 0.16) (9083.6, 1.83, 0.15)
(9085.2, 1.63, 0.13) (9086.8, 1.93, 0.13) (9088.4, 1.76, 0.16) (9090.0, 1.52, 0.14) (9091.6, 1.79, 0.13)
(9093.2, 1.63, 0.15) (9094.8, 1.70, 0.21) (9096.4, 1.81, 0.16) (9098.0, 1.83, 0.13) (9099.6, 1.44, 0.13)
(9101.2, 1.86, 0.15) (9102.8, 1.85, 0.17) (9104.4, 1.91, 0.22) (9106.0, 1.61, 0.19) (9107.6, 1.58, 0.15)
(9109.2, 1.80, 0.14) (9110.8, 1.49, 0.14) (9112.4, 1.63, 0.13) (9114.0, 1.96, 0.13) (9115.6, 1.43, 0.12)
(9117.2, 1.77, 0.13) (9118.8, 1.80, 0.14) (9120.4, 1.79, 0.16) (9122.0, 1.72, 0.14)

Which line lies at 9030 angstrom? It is [N II]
